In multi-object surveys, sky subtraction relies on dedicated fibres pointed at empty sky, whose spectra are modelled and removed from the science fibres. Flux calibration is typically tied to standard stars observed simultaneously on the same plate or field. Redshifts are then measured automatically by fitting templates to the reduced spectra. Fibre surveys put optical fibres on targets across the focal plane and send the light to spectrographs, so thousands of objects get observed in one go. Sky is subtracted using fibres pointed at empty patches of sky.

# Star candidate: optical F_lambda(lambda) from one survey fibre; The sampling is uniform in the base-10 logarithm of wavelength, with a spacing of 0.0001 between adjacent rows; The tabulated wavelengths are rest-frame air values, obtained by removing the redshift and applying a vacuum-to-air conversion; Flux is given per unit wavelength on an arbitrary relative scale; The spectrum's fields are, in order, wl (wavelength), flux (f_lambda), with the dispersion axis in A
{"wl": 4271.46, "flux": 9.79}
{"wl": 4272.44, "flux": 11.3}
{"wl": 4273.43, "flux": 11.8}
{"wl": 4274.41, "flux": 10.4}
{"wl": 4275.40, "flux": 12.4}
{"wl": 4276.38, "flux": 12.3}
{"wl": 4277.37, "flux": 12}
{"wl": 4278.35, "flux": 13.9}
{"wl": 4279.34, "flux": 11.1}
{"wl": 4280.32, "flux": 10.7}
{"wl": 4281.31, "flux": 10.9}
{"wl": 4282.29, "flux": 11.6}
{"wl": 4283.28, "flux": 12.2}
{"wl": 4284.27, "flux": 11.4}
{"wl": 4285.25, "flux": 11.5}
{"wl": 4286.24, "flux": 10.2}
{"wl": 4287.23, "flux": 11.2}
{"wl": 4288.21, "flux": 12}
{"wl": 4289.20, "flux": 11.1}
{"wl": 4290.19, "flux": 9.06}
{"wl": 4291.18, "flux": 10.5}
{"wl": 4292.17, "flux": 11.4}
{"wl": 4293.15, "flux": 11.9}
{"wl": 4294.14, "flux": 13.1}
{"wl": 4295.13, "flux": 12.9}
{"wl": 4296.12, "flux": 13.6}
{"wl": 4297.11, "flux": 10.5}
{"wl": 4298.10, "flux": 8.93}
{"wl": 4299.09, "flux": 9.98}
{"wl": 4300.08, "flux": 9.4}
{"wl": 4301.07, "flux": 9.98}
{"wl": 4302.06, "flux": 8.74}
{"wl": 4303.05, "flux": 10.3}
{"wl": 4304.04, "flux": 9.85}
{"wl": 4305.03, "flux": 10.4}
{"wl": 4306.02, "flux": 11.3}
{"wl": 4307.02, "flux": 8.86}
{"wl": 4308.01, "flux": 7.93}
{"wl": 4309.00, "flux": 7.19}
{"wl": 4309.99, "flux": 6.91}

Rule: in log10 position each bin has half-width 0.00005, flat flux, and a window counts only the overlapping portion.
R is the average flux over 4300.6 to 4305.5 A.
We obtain 9.86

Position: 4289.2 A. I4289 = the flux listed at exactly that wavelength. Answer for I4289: 11.1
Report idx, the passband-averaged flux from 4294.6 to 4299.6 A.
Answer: 11.2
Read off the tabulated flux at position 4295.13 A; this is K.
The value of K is 12.9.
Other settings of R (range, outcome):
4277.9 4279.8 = 12.5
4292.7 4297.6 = 12.4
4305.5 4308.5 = 9.36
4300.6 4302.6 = 9.38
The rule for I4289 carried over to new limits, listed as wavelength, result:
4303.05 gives 10.3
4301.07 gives 9.98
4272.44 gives 11.3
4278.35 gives 13.9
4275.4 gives 12.4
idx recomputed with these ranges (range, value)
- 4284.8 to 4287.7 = 10.9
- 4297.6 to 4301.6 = 9.57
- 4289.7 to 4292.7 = 10.4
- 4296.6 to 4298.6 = 9.74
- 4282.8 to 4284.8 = 11.8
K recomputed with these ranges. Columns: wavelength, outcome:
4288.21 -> 12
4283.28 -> 12.2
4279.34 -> 11.1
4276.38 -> 12.3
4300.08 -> 9.4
